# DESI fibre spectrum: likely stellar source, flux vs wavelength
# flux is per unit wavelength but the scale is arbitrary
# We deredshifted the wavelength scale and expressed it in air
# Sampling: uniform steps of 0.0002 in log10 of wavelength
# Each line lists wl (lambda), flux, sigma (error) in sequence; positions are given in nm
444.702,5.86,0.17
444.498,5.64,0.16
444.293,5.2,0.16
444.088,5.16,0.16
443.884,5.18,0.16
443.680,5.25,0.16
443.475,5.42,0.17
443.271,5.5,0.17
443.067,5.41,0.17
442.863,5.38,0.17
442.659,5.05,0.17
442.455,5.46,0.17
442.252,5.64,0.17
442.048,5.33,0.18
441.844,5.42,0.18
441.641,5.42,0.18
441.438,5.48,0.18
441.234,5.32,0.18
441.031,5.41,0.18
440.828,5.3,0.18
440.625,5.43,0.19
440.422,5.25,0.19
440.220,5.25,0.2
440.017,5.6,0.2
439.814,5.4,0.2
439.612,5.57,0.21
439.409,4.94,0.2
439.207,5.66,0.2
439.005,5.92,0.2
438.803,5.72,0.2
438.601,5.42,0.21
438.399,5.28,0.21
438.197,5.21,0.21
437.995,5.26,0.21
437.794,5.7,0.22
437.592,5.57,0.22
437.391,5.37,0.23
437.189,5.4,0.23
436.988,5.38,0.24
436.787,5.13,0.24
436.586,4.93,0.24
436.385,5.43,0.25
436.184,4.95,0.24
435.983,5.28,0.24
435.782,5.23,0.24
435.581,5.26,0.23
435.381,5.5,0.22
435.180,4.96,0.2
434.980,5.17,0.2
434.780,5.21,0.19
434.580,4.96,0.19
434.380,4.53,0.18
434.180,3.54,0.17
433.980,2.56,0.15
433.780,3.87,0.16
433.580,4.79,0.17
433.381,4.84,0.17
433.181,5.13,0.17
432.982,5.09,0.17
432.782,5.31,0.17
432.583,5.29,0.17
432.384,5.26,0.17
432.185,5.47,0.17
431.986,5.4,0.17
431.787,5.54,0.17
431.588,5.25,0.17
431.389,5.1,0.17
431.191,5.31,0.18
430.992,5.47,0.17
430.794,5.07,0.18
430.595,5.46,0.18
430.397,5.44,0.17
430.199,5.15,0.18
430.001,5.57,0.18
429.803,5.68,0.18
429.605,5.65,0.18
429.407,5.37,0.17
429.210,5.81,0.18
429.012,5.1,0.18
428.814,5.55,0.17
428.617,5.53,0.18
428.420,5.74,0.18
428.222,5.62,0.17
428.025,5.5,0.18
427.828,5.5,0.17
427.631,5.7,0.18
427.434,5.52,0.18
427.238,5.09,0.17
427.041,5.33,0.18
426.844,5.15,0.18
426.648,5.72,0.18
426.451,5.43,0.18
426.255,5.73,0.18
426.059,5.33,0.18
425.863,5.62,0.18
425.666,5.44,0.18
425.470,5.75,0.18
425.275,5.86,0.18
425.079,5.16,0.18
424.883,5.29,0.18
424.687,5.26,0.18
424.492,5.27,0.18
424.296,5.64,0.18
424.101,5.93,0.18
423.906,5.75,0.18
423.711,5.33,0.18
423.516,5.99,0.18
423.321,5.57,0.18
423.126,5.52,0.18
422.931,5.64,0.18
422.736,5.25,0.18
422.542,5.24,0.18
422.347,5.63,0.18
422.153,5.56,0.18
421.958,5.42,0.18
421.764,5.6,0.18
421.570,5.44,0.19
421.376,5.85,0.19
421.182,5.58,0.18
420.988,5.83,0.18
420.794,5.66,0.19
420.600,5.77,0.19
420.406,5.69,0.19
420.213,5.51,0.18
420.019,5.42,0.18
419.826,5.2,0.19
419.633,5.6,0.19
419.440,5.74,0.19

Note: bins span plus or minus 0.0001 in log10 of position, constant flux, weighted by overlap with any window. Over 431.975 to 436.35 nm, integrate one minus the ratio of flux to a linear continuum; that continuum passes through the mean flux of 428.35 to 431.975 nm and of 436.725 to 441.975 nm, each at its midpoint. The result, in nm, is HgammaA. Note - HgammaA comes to 0.432 nm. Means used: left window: 5.43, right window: 5.42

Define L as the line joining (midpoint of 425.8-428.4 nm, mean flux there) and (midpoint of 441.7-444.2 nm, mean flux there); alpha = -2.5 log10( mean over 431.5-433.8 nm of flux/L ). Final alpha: 0.06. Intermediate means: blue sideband 5.49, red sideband 5.35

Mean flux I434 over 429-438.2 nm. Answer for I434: 5.15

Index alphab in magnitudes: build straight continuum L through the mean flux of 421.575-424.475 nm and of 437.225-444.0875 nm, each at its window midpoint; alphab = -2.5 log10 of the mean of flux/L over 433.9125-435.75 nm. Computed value 0.16 mag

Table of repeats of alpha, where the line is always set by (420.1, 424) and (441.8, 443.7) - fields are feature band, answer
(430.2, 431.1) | 0.03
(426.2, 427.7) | 0.02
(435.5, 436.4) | 0.05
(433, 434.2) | 0.28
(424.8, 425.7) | 0.01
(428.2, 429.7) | 0.00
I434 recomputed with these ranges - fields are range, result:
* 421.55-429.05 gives 5.51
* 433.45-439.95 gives 5.1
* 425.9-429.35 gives 5.49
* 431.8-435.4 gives 4.83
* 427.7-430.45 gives 5.52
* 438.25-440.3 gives 5.47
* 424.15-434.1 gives 5.31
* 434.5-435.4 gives 5.14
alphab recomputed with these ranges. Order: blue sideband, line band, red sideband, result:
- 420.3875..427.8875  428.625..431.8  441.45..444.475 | 0.01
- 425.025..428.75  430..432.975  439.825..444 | 0.03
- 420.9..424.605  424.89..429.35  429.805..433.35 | -0.01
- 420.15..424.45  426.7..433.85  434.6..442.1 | 0.03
